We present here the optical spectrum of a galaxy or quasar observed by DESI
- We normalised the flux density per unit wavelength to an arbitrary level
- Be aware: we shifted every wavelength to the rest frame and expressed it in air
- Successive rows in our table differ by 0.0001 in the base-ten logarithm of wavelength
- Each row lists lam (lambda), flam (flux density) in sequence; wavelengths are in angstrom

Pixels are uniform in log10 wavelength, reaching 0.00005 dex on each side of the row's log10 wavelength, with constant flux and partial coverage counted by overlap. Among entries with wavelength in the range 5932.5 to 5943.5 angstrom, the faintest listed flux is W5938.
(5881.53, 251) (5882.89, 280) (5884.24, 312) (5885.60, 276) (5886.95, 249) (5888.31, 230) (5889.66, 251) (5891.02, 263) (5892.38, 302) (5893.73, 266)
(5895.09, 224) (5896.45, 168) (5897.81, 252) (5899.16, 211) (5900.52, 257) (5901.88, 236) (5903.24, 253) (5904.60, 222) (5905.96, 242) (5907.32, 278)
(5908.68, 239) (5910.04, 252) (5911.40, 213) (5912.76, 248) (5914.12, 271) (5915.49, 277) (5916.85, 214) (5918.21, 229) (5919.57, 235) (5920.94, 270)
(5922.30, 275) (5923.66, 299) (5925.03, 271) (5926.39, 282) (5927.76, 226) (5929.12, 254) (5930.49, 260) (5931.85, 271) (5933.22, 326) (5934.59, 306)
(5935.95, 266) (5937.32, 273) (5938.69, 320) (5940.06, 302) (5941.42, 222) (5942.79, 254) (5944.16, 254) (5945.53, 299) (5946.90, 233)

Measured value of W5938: 222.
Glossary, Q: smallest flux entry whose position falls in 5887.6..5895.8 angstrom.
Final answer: 224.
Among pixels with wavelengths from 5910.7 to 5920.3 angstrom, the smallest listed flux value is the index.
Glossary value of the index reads 213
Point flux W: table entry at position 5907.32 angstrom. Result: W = 278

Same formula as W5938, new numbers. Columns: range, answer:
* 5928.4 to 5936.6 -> 254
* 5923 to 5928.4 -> 226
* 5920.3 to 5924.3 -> 270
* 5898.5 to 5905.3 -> 211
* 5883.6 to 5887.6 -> 249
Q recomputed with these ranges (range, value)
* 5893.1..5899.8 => 168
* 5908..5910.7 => 239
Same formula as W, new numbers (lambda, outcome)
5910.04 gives 252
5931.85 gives 271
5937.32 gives 273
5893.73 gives 266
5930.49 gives 260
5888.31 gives 230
